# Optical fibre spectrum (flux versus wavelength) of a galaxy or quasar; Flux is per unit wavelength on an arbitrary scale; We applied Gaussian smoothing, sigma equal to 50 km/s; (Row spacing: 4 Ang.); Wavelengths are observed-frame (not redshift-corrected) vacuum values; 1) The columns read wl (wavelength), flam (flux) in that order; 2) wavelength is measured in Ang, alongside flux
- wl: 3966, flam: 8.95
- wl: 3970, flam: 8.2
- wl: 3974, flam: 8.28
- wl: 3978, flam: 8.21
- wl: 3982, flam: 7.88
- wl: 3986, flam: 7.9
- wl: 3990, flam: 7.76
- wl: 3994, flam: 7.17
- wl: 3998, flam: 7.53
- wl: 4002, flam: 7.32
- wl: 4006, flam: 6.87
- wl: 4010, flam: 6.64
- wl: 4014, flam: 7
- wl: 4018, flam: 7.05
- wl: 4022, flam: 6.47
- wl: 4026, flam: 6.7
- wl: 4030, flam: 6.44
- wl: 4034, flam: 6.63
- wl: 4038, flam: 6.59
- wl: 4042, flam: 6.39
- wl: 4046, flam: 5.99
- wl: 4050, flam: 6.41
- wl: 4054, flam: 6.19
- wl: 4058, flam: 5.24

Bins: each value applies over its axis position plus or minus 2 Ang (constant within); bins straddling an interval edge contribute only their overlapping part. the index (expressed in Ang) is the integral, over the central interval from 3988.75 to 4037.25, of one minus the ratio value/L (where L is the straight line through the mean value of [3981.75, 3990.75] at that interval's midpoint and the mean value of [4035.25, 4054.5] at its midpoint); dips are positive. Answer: 1.5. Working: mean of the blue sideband 7.85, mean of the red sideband 6.34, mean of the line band 6.94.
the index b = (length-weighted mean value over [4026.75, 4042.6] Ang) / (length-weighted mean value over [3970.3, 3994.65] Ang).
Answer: 0.8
